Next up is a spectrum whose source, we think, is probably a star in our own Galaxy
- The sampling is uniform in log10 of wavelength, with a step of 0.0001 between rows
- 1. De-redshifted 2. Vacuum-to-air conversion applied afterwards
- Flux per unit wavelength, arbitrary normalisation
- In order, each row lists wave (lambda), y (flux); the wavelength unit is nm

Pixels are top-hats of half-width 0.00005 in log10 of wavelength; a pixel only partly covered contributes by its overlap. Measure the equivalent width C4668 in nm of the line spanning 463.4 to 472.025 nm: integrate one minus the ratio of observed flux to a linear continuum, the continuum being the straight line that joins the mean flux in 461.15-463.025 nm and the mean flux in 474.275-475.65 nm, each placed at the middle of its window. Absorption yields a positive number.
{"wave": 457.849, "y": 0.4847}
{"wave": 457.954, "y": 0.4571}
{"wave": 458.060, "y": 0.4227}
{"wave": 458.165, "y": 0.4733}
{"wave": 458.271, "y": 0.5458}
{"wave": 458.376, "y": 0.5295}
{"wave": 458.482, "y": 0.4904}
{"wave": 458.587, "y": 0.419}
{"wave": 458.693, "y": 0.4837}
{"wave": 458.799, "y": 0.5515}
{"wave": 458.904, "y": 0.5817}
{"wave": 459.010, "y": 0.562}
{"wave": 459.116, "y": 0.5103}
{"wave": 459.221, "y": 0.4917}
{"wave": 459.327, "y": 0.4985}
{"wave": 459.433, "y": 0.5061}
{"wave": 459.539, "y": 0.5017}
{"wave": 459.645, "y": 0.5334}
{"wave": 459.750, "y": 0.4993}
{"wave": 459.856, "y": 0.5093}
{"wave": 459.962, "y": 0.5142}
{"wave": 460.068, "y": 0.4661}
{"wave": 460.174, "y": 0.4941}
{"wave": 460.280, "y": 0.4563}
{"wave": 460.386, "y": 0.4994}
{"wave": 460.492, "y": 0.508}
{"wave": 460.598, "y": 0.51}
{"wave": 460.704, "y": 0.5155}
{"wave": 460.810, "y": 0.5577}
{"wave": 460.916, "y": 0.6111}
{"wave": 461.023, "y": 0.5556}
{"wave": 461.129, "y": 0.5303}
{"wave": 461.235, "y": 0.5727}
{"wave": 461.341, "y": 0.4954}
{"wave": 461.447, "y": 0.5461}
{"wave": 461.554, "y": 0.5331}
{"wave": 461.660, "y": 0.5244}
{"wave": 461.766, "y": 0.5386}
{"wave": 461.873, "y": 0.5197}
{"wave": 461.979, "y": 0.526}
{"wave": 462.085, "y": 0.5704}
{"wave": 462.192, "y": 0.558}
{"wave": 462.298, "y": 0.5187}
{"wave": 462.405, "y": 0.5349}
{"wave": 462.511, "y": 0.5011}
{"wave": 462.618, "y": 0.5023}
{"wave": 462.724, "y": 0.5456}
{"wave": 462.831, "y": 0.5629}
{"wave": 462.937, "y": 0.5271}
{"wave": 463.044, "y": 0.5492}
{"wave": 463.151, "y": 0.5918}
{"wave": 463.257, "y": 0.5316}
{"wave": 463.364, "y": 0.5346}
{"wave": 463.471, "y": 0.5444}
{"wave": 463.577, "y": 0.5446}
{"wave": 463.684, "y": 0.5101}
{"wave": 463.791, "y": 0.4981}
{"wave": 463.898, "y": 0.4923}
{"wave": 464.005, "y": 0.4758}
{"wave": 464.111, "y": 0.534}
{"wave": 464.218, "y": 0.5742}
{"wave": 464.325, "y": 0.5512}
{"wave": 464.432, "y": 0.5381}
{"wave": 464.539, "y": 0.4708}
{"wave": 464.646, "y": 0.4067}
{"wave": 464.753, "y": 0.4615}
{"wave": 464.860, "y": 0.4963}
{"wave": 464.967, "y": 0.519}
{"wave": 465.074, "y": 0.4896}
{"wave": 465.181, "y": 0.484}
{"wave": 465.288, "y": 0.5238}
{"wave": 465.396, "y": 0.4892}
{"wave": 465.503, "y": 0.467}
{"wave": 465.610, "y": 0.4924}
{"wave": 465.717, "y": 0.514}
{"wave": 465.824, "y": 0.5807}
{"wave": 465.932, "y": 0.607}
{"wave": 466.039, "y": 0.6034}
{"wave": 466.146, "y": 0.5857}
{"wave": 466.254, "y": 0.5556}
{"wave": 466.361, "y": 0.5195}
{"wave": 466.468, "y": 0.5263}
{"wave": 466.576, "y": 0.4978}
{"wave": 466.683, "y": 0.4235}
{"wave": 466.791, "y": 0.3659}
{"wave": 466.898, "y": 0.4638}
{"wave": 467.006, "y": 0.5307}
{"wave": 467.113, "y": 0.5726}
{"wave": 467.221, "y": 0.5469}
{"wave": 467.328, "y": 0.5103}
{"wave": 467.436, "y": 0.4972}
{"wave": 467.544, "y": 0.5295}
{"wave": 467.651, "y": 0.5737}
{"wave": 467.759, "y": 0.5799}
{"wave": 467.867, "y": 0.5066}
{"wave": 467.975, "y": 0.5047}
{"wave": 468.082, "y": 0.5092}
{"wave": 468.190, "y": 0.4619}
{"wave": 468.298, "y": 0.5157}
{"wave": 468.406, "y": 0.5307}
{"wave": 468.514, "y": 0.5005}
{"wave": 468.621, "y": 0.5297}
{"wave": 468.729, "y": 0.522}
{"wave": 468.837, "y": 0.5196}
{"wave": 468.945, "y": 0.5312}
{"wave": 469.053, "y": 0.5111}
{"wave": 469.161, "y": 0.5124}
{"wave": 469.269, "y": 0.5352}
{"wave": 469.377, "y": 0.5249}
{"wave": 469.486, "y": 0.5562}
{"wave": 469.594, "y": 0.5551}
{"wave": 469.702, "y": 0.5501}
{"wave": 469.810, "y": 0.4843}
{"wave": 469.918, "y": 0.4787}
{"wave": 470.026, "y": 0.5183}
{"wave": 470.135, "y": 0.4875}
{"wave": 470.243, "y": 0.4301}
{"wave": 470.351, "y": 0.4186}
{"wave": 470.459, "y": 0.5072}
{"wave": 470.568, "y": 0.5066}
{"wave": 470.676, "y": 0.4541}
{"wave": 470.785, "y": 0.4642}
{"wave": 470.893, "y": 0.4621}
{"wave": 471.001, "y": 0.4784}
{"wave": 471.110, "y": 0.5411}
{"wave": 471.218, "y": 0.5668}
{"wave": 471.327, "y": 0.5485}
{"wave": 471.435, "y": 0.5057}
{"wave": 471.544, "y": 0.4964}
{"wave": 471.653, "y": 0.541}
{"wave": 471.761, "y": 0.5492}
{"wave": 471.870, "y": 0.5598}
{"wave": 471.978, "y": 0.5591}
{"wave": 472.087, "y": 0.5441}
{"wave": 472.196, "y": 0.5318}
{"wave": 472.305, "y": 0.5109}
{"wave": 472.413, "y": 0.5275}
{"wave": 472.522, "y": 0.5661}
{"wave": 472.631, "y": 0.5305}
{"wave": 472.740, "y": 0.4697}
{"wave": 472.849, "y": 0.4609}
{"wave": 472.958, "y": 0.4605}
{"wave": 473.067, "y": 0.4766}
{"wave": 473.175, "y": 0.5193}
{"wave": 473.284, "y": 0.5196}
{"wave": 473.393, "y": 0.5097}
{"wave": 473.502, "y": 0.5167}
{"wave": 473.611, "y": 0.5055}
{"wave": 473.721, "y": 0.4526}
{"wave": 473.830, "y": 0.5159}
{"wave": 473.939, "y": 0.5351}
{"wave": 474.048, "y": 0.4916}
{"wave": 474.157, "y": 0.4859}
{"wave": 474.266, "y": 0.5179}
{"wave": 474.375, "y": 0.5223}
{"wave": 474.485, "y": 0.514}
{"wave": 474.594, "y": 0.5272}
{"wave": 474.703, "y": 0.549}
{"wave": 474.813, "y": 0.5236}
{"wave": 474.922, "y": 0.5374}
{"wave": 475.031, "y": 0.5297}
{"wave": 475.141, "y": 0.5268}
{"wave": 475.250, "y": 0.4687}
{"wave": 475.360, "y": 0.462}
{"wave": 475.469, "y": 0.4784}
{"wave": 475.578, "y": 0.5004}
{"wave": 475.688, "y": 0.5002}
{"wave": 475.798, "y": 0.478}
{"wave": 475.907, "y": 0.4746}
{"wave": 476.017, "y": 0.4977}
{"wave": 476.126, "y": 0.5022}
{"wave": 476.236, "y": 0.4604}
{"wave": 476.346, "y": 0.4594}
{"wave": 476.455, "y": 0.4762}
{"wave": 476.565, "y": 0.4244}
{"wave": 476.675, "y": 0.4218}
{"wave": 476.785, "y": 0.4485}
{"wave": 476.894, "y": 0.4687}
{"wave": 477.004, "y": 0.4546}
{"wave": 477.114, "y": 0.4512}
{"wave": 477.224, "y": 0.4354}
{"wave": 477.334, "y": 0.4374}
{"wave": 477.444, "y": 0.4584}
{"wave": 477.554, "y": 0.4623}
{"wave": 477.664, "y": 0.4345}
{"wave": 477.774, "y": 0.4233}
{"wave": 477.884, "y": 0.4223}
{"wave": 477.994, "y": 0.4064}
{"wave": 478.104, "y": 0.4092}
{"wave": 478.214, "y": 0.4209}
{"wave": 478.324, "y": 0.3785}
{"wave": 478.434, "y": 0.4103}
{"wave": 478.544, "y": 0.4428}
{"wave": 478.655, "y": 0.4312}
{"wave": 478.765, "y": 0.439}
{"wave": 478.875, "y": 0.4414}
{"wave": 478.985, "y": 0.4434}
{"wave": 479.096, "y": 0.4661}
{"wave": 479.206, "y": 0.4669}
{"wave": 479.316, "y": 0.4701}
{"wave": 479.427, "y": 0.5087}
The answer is 0.18 nm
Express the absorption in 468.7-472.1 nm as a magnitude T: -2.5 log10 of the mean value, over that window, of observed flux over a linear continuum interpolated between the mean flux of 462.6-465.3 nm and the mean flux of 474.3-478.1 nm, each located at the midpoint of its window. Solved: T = -0.039 mag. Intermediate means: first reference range 0.518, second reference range 0.474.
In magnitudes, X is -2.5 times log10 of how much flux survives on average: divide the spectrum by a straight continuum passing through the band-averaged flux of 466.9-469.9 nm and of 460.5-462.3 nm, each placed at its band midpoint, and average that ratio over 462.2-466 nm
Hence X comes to 0.03 mag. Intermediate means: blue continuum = 0.54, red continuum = 0.524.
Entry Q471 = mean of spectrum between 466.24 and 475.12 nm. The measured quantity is 0.512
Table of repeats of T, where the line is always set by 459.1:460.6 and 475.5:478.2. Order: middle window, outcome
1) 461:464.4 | -0.09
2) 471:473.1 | -0.12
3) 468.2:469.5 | -0.10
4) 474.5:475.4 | -0.13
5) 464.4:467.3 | -0.05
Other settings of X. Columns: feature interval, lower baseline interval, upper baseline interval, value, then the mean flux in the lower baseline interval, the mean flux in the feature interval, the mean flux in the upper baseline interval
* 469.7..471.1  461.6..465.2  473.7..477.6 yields 0.048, 0.522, 0.479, 0.485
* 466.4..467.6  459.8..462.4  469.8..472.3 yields 0.036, 0.526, 0.497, 0.506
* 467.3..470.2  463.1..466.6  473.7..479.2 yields -0.033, 0.522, 0.519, 0.468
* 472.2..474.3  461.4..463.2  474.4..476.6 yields -0.004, 0.538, 0.504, 0.495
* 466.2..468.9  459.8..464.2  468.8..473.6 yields 0.012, 0.527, 0.512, 0.511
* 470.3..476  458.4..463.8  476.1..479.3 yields -0.098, 0.525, 0.508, 0.441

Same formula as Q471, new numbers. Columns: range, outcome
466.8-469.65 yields 0.522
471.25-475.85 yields 0.513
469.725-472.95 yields 0.507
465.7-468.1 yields 0.527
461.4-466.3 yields 0.526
